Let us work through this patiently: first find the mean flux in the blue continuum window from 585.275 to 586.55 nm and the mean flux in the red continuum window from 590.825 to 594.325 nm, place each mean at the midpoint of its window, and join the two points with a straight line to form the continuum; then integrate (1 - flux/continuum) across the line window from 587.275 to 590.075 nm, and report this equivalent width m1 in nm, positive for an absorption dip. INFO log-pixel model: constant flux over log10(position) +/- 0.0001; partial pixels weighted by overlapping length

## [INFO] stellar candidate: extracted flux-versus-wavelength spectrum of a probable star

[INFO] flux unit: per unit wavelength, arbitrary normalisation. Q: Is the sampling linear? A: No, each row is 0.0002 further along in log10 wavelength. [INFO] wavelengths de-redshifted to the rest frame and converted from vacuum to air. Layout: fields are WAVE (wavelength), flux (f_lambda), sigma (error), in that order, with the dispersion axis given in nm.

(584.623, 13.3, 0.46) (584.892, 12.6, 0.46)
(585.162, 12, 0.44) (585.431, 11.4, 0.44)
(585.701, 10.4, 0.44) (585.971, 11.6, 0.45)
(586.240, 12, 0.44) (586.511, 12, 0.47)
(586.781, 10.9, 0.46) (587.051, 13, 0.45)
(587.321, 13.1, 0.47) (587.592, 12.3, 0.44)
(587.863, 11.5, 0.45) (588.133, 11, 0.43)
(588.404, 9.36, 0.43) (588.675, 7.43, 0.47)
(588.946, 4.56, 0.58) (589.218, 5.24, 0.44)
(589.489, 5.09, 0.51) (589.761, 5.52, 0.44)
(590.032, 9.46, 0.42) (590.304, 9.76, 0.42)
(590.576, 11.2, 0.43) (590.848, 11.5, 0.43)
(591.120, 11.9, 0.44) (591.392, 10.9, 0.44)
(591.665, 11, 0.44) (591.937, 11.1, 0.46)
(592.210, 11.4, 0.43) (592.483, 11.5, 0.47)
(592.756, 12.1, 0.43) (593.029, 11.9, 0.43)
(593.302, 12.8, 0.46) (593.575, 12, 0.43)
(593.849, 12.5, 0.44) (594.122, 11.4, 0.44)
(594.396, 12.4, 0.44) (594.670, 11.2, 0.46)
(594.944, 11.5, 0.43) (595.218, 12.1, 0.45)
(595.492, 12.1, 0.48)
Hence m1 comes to 0.76 nm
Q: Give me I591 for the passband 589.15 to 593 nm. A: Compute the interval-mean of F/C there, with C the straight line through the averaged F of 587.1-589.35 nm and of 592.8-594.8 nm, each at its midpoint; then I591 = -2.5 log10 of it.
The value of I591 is 0.09 mag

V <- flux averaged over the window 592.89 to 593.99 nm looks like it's 12.3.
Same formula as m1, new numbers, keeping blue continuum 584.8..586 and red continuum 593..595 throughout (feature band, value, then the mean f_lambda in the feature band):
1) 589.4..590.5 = 0.376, 7.76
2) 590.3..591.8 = 0.086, 11.2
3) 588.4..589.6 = 0.583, 6.03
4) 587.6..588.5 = 0.060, 10.9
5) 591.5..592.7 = 0.060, 11.3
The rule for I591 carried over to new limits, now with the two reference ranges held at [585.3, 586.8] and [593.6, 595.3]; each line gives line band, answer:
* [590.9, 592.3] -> 0.04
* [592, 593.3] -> 0.00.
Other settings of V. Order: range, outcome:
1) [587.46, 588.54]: 11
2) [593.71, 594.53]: 12.1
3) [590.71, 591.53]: 11.4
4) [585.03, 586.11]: 11.4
